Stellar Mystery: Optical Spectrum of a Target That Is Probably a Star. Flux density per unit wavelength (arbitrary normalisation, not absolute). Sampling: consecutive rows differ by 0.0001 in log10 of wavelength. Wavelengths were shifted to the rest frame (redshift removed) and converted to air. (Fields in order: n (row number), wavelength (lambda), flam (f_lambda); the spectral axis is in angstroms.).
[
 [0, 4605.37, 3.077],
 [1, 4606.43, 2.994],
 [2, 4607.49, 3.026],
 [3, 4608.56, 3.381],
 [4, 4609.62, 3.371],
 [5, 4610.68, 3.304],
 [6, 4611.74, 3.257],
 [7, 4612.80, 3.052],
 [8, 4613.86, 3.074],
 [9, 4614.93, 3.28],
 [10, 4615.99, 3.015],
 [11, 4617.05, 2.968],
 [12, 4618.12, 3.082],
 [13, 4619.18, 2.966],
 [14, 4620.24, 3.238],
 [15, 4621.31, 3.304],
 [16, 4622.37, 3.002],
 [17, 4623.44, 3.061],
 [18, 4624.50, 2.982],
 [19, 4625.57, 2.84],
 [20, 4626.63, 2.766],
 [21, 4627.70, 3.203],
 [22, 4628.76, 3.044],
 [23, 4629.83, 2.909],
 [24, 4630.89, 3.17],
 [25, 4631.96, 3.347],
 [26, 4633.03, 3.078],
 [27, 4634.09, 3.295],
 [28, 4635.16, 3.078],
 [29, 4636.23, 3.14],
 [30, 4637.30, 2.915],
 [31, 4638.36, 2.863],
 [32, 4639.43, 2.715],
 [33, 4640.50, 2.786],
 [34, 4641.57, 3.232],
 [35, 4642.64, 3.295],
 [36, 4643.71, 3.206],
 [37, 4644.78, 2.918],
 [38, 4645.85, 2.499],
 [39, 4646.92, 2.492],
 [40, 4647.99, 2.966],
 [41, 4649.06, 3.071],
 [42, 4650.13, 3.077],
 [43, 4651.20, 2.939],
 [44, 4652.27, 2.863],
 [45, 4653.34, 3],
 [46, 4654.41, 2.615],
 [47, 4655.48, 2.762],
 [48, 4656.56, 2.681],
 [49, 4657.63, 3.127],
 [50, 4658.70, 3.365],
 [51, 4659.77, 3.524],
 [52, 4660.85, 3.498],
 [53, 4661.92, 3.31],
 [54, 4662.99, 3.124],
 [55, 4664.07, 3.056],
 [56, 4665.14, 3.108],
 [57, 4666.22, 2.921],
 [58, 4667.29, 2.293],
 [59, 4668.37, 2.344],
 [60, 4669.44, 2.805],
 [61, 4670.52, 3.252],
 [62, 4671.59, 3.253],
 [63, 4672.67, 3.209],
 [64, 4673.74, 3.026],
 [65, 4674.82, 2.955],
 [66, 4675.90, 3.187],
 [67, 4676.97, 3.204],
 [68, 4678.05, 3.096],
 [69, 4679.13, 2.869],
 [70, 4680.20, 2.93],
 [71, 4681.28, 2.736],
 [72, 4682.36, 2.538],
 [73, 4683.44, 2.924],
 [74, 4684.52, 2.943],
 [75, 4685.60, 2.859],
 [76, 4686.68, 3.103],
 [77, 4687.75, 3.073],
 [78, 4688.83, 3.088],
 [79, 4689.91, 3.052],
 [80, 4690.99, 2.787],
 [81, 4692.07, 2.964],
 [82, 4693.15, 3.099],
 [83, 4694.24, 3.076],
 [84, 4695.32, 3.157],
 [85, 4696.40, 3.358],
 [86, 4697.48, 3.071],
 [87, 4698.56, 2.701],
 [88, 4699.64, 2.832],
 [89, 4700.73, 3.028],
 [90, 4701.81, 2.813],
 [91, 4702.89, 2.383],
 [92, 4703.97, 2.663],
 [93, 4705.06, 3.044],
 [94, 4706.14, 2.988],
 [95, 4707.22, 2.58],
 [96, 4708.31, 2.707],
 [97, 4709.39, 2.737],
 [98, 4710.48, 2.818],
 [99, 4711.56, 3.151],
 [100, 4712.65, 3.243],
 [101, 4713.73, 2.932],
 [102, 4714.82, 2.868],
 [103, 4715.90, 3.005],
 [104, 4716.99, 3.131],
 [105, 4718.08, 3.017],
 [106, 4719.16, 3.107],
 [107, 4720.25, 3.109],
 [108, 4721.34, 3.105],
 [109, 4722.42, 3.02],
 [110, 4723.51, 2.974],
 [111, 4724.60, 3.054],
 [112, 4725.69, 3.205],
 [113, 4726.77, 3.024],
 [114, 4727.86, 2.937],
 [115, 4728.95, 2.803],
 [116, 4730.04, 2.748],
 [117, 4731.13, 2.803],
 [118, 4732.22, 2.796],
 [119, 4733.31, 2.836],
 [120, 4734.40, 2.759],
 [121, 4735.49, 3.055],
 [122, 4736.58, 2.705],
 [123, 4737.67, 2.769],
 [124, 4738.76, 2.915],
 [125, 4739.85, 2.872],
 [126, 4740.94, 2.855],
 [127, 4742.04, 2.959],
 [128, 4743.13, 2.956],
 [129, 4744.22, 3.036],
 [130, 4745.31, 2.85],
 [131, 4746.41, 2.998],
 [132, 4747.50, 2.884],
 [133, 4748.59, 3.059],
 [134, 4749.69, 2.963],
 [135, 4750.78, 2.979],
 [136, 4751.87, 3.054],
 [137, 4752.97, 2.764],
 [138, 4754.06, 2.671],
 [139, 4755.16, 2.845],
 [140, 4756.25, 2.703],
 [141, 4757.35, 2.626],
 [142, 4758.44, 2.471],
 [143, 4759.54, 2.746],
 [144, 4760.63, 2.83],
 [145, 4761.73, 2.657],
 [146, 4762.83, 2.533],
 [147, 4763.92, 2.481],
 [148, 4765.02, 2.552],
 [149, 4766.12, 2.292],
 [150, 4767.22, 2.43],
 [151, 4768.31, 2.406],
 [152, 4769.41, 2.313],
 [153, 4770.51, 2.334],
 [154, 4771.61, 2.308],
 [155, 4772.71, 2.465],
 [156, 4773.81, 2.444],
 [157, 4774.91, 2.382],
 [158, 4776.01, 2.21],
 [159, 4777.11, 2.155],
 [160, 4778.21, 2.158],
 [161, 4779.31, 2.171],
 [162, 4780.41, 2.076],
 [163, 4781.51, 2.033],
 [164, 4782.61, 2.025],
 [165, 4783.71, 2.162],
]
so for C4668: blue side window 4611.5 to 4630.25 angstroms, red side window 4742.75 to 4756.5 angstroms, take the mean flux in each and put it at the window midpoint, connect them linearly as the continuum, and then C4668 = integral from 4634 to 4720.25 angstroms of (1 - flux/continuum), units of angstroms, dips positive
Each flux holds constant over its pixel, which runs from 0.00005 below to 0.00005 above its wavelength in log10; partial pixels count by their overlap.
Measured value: 0.7 angstroms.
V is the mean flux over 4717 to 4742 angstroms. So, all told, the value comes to 2.93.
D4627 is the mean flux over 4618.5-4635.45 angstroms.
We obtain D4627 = 3.08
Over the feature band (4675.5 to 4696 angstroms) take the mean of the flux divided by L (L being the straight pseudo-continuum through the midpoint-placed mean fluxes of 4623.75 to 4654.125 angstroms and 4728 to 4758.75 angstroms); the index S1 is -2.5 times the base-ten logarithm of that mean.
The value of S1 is -0.02 mag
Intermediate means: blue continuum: 2.99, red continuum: 2.85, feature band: 2.98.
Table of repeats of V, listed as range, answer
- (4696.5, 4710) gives 2.81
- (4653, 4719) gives 2.97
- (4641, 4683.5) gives 2.98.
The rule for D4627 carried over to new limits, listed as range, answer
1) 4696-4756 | 2.92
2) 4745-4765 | 2.78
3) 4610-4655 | 3.02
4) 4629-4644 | 3.07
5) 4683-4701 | 3.01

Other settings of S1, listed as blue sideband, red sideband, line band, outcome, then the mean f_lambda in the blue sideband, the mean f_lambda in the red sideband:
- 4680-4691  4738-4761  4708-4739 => -0.02 mag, 2.92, 2.86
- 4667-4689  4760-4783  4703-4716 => -0.05 mag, 2.94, 2.35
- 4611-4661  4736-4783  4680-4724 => -0.05 mag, 3.03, 2.6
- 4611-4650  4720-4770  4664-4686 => 0.01 mag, 3.03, 2.81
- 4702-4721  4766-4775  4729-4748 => -0.08 mag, 2.91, 2.38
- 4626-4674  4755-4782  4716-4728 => -0.16 mag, 3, 2.42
